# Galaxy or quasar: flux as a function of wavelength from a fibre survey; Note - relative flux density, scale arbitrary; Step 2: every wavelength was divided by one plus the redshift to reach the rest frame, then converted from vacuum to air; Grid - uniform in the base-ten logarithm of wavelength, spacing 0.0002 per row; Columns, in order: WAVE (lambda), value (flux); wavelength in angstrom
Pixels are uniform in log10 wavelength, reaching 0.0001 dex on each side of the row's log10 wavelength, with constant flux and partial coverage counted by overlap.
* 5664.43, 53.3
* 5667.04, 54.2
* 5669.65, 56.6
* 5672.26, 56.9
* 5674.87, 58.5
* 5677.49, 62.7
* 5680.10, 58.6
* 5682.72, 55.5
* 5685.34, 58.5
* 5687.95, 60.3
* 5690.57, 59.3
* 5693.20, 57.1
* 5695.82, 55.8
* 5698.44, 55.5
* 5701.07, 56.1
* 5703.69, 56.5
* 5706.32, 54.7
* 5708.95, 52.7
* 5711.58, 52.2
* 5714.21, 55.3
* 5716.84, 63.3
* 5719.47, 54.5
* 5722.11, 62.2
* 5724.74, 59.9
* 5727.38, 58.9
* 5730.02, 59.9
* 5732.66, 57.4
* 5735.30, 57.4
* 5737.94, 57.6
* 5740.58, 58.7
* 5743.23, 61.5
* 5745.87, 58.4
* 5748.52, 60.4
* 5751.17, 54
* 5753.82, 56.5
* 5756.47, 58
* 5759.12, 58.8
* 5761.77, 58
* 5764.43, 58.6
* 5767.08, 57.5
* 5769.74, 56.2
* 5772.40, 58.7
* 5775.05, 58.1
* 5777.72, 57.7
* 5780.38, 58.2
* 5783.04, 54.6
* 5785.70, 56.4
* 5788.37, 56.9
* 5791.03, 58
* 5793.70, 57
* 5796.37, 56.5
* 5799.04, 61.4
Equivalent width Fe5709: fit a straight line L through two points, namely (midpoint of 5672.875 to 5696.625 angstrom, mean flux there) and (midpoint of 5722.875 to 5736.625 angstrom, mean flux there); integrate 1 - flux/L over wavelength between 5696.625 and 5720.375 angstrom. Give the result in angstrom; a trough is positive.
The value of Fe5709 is 1.2 angstrom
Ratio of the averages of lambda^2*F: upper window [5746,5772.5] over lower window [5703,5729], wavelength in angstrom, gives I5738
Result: 1.0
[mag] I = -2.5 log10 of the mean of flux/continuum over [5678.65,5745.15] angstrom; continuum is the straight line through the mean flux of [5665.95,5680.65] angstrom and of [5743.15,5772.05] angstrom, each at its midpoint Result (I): 0.01 mag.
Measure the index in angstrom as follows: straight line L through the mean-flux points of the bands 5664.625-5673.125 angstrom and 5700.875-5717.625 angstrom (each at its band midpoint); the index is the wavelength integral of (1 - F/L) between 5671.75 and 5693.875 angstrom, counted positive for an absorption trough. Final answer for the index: -1.3 angstrom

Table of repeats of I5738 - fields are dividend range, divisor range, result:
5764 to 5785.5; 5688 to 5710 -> 1.05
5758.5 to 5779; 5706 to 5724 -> 1.04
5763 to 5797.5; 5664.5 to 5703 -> 1.03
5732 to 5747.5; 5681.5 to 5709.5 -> 1.05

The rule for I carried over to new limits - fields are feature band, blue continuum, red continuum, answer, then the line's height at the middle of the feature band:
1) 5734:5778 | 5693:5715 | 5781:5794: -0.038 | 56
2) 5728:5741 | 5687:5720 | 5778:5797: -0.031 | 56.6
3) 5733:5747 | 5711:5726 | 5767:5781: -0.012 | 58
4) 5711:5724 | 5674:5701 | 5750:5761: -0.007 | 57.6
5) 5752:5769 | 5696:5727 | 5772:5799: -0.011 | 57.1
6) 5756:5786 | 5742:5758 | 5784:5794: -0.001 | 57.5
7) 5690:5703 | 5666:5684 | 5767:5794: 0.018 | 57.5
